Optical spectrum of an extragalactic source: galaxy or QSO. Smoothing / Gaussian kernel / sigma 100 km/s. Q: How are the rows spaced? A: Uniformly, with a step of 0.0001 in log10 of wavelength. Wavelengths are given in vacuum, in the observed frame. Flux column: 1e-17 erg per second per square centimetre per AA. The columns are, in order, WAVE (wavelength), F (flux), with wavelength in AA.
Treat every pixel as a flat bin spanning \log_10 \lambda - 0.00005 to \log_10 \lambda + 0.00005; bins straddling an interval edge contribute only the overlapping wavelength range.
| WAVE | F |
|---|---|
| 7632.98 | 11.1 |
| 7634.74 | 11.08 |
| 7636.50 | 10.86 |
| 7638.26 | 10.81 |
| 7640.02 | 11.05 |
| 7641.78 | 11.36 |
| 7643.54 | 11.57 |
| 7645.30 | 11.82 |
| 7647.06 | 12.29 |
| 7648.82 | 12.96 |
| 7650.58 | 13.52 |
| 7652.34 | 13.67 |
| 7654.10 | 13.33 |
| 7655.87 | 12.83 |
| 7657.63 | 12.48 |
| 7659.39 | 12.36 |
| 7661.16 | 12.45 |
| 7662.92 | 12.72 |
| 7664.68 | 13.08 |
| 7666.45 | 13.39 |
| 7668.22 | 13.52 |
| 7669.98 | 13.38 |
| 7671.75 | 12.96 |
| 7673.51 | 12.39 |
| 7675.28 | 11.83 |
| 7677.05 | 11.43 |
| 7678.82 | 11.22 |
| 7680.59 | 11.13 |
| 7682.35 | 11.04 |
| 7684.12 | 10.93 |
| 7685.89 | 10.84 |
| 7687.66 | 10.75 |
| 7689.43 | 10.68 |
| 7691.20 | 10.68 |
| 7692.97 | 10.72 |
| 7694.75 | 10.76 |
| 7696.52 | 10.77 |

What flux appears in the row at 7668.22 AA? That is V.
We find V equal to 13.52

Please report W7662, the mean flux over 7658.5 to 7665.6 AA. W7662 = 12.7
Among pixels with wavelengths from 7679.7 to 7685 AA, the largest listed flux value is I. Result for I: 11.13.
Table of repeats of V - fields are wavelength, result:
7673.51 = 12.39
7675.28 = 11.83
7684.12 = 10.93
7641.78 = 11.36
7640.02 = 11.05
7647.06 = 12.29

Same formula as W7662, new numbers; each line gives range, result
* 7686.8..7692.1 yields 10.7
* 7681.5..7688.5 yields 10.9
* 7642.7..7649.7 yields 12.2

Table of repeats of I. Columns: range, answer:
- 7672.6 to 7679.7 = 12.39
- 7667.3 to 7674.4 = 13.52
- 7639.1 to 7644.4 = 11.57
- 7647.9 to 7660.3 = 13.67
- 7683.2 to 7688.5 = 10.93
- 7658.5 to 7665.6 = 13.08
